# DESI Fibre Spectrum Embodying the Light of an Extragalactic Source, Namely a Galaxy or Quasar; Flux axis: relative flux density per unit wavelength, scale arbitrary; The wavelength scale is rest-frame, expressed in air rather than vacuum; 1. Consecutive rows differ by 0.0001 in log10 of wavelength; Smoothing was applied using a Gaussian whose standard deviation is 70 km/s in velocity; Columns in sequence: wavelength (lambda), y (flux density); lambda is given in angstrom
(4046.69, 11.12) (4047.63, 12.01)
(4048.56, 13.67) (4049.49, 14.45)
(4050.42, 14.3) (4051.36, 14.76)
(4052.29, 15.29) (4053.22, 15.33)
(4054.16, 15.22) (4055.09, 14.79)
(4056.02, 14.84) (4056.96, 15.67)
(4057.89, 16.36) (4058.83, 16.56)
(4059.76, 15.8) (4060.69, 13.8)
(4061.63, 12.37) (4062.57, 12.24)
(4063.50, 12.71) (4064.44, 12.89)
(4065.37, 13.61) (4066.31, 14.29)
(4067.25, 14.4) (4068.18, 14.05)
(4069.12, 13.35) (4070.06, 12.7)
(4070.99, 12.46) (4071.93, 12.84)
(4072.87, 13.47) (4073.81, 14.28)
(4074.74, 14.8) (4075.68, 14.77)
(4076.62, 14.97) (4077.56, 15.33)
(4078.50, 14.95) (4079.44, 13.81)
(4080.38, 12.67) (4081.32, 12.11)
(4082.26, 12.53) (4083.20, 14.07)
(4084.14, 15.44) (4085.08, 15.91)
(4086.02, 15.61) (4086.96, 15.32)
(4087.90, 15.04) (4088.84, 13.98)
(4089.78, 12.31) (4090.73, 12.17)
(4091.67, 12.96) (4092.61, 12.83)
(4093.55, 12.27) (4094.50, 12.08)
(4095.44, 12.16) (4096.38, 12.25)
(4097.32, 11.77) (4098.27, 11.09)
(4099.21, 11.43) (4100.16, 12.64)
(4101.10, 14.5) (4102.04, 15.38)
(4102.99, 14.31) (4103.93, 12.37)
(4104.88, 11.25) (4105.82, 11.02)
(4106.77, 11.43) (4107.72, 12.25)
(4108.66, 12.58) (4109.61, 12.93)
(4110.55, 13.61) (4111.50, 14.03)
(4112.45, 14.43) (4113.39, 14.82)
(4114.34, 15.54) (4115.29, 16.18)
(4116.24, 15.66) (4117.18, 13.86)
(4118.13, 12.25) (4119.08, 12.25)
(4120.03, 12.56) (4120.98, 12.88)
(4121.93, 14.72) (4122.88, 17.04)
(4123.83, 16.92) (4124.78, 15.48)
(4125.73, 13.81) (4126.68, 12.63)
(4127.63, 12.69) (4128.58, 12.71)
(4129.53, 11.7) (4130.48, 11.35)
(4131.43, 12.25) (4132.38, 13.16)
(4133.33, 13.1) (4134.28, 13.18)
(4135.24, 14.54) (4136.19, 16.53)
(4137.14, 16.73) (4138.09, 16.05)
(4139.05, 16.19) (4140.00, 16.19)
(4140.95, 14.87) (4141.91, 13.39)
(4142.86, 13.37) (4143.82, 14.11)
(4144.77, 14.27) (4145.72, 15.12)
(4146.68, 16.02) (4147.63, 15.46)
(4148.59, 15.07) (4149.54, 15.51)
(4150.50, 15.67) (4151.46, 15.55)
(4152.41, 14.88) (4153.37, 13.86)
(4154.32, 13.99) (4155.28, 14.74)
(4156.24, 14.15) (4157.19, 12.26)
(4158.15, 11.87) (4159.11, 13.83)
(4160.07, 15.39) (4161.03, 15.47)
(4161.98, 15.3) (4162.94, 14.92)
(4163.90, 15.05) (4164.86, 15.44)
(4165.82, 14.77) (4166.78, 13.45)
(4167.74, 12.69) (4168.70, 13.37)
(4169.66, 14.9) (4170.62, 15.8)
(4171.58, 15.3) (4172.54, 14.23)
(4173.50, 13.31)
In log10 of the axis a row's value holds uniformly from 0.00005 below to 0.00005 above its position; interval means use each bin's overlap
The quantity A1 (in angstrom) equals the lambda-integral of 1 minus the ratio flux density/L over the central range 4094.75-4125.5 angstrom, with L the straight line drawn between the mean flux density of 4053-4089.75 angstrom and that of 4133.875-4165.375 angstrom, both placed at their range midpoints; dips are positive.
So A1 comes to 2.2 angstrom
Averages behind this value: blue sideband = 14.2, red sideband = 14.8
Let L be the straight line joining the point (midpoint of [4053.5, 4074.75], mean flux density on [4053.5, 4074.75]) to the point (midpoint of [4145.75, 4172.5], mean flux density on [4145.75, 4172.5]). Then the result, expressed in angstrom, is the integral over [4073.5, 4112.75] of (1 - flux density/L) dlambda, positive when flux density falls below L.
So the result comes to 2.4 angstrom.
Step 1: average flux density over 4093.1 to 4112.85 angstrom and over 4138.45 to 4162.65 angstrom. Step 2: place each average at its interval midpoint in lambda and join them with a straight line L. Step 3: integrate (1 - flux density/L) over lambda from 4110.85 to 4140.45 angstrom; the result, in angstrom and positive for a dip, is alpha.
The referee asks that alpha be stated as -1.4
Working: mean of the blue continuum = 12.6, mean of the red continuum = 14.7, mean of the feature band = 14.2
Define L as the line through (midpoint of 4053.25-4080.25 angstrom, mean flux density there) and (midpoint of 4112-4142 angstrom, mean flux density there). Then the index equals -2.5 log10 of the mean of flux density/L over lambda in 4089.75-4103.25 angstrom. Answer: 0.13 mag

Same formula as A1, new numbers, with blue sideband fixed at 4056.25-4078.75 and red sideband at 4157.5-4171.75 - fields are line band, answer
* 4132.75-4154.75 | -0.9 angstrom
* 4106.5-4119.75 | 0.5 angstrom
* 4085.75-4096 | 0.7 angstrom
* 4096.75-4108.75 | 1.5 angstrom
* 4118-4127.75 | 0.2 angstrom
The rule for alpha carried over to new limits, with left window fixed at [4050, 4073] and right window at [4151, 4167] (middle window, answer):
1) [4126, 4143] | 0.5 angstrom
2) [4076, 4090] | -0.1 angstrom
